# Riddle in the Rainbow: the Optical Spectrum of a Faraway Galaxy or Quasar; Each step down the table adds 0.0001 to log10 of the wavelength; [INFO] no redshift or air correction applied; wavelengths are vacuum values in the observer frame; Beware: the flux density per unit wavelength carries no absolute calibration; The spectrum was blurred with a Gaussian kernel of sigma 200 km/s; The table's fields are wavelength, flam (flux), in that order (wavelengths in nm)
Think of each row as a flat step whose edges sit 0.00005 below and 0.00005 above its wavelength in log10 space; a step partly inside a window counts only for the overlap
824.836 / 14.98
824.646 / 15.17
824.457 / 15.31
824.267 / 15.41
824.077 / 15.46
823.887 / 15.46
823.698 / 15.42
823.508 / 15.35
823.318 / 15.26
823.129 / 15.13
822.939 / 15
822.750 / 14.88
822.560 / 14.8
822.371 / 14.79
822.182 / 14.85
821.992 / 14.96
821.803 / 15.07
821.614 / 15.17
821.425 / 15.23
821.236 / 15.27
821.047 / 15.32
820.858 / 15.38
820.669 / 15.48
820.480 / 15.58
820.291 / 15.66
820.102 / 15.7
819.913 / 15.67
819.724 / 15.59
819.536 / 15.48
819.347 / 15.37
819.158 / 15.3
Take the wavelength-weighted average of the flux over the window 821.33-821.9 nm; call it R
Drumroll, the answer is 15.2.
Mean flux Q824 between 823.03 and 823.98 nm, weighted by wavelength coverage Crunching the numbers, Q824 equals 15.3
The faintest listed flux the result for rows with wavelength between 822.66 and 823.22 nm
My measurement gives 14.88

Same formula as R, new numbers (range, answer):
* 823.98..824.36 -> 15.4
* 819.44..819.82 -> 15.5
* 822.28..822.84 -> 14.8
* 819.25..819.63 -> 15.4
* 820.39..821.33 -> 15.4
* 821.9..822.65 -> 14.9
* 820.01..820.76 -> 15.6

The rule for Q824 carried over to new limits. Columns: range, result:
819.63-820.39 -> 15.6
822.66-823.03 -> 15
